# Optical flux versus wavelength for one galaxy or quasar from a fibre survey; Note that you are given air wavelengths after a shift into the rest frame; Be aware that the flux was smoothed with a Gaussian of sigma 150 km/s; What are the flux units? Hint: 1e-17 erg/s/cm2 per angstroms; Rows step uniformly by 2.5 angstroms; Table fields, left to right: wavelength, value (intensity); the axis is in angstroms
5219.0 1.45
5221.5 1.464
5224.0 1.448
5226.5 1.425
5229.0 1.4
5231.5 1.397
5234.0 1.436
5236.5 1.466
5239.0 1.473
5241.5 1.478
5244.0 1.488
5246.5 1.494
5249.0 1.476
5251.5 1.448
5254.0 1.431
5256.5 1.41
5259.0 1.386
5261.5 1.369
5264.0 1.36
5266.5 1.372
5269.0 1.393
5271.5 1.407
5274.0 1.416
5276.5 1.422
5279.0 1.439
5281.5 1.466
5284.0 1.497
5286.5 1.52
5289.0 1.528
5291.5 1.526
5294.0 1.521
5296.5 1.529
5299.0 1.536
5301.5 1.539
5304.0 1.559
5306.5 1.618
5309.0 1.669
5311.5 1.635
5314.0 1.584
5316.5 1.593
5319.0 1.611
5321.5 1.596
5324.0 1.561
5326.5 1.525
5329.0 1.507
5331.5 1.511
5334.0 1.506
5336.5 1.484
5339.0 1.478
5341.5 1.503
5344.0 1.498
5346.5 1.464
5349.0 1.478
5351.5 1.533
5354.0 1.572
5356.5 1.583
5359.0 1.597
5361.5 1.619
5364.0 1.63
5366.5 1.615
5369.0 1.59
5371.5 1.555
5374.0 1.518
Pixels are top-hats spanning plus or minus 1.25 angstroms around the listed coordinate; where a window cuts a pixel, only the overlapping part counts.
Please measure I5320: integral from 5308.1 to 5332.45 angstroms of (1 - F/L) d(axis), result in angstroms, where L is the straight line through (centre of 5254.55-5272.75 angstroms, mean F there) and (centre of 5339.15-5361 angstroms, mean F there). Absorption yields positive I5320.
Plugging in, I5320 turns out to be -1.6 angstroms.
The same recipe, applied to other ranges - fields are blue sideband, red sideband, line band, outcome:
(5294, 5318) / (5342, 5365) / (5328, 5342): 0.6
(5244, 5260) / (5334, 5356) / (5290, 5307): -0.8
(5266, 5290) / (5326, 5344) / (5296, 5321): -1.9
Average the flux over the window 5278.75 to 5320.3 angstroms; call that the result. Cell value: 1.55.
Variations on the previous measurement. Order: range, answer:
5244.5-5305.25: 1.46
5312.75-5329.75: 1.57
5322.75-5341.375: 1.51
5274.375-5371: 1.54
